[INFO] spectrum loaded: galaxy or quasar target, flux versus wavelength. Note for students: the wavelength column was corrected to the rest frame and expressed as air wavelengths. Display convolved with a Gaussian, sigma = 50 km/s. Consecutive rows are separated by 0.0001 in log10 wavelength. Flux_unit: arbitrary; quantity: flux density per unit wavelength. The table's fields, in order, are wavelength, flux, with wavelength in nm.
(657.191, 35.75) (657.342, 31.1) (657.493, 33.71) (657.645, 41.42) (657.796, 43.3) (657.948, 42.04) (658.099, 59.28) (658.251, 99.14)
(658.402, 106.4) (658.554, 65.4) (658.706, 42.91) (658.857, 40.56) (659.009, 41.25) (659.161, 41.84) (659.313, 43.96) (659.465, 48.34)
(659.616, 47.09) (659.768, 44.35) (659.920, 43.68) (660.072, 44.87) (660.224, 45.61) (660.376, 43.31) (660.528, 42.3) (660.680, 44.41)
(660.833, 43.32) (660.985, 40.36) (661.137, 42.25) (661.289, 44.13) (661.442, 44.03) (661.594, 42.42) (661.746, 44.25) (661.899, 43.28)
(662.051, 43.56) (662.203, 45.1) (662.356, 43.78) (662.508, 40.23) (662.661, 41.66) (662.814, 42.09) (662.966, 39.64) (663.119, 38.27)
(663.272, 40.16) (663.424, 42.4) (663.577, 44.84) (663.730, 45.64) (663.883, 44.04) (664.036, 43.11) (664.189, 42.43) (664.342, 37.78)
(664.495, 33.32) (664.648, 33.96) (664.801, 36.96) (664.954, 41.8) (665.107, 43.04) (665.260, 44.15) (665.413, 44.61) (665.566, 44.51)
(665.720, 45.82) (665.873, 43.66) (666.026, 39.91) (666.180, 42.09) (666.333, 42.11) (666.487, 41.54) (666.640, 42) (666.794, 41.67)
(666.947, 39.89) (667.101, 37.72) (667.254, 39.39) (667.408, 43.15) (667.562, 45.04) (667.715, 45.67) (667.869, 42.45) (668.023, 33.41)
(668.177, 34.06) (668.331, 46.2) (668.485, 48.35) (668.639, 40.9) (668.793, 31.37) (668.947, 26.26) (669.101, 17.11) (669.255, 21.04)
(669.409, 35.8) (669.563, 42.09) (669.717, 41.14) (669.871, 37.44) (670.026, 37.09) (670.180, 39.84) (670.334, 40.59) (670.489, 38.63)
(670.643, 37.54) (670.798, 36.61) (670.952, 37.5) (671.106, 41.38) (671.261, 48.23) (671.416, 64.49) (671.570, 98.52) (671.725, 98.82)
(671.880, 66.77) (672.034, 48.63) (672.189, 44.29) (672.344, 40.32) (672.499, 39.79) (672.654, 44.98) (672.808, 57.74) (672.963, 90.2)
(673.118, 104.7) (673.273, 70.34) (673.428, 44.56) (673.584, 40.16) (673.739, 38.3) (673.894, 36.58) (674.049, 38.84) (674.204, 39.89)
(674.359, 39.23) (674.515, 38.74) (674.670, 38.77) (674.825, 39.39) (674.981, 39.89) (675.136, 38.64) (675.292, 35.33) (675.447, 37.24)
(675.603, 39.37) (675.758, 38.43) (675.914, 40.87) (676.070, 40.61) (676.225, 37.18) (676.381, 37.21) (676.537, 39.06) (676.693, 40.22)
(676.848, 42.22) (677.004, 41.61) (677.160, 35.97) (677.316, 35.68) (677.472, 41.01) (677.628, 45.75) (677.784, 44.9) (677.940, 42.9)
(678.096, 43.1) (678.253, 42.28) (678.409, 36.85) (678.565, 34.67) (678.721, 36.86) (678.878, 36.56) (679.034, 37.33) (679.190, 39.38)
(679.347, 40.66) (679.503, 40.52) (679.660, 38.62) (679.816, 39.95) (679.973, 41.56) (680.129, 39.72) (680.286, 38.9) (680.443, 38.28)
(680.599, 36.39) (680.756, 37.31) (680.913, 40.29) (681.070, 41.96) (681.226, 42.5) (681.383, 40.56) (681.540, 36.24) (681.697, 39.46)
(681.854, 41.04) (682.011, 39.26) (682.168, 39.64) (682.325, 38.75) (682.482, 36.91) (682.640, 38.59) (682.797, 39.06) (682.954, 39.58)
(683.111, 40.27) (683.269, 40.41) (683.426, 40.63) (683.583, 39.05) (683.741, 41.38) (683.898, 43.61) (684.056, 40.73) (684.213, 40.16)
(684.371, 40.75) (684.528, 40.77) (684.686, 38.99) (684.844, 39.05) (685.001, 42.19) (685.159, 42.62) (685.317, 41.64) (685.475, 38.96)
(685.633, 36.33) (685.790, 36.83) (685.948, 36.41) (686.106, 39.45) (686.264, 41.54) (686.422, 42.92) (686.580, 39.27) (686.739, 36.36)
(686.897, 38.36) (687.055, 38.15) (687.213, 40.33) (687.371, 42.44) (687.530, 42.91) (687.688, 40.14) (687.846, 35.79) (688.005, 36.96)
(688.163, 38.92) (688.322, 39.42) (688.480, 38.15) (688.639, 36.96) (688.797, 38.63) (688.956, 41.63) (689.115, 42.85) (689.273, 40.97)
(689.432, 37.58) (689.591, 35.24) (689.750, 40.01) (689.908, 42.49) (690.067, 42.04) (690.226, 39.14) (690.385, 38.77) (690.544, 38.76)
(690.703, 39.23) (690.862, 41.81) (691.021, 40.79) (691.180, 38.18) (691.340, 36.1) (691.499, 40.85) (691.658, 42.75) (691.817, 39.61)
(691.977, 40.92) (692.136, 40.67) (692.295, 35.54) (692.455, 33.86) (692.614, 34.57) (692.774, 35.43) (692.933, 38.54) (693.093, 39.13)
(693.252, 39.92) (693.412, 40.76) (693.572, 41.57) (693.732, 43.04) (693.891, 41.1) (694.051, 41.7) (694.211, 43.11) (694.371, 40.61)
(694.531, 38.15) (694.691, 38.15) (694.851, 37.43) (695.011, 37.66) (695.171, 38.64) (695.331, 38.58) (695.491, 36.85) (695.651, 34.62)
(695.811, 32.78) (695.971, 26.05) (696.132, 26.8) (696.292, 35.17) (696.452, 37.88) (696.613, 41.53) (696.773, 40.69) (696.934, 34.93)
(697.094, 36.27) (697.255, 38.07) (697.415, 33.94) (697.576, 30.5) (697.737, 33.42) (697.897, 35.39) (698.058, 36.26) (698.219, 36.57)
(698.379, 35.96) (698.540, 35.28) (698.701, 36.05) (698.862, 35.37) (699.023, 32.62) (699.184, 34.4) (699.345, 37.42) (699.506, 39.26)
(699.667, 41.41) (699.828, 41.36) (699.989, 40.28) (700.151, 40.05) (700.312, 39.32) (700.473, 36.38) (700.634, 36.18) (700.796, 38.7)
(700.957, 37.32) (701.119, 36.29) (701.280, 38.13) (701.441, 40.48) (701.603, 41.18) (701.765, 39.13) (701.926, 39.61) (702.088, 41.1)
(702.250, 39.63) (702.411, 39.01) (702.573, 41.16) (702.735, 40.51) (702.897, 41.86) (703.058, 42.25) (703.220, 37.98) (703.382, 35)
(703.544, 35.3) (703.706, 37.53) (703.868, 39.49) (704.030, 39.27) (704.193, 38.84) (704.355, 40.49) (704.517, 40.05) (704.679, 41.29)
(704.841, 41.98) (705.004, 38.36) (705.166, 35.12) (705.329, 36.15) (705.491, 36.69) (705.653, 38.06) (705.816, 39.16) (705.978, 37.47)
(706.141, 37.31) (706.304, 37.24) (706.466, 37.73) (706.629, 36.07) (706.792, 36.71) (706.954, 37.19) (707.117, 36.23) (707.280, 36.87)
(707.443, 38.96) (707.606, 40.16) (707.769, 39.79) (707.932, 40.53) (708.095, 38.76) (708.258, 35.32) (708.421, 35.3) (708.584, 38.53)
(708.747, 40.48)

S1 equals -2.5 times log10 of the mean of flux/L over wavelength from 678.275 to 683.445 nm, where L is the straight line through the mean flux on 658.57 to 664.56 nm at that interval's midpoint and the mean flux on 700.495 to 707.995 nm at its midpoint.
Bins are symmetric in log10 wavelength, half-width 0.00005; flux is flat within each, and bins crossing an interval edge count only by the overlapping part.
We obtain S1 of 0.05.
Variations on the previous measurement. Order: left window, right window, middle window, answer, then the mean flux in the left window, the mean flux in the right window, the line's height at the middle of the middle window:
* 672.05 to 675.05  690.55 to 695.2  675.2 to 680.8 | 0.185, 48.8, 39.3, 46.6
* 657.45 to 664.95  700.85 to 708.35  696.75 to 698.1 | 0.130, 45.5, 38.6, 39.7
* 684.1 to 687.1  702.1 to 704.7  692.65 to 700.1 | 0.064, 39.5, 39.4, 39.4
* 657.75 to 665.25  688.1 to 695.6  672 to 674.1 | -0.223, 45.6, 39.3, 43.2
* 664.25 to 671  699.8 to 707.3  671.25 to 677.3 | -0.238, 39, 38.6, 38.9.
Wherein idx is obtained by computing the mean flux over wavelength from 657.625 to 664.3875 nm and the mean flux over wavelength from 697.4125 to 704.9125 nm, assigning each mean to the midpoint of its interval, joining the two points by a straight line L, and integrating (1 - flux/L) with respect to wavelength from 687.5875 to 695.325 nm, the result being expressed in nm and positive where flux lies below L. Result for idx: 0.17 nm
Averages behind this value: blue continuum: 46.5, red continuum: 38.2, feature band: 39.3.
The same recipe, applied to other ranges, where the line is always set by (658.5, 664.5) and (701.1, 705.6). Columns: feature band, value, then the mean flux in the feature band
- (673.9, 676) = 0.16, 38.7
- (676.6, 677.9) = 0.02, 41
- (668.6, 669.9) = 0.32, 32.2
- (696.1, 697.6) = 0.14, 36.1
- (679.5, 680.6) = 0.06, 39.4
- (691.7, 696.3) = 0.27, 37.7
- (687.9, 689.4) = 0.05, 39.3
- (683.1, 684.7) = 0.01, 40.7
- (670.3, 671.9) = -0.49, 55.3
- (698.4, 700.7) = 0.12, 37.5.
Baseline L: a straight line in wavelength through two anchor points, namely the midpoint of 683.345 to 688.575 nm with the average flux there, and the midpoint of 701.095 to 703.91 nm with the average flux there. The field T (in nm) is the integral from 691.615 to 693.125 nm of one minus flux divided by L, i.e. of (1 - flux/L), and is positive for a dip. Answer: 0.06 nm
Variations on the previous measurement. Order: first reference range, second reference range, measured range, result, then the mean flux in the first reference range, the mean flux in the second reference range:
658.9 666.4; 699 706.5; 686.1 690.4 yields 0.056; 42.6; 38.7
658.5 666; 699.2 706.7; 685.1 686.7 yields 0.041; 43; 38.8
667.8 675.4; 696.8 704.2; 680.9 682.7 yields 0.135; 45.6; 37.8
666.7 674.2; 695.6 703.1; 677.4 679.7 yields 0.185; 46.1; 37.2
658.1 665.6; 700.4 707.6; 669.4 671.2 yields 0.210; 45.6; 38.5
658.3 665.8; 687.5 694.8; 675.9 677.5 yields 0.108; 44.5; 39.4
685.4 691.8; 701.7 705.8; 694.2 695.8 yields 0.053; 39.4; 39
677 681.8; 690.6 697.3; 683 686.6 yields -0.106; 39.6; 38.1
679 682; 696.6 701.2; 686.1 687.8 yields -0.067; 39.5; 36.9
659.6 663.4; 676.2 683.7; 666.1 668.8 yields 0.040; 42.9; 39.5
